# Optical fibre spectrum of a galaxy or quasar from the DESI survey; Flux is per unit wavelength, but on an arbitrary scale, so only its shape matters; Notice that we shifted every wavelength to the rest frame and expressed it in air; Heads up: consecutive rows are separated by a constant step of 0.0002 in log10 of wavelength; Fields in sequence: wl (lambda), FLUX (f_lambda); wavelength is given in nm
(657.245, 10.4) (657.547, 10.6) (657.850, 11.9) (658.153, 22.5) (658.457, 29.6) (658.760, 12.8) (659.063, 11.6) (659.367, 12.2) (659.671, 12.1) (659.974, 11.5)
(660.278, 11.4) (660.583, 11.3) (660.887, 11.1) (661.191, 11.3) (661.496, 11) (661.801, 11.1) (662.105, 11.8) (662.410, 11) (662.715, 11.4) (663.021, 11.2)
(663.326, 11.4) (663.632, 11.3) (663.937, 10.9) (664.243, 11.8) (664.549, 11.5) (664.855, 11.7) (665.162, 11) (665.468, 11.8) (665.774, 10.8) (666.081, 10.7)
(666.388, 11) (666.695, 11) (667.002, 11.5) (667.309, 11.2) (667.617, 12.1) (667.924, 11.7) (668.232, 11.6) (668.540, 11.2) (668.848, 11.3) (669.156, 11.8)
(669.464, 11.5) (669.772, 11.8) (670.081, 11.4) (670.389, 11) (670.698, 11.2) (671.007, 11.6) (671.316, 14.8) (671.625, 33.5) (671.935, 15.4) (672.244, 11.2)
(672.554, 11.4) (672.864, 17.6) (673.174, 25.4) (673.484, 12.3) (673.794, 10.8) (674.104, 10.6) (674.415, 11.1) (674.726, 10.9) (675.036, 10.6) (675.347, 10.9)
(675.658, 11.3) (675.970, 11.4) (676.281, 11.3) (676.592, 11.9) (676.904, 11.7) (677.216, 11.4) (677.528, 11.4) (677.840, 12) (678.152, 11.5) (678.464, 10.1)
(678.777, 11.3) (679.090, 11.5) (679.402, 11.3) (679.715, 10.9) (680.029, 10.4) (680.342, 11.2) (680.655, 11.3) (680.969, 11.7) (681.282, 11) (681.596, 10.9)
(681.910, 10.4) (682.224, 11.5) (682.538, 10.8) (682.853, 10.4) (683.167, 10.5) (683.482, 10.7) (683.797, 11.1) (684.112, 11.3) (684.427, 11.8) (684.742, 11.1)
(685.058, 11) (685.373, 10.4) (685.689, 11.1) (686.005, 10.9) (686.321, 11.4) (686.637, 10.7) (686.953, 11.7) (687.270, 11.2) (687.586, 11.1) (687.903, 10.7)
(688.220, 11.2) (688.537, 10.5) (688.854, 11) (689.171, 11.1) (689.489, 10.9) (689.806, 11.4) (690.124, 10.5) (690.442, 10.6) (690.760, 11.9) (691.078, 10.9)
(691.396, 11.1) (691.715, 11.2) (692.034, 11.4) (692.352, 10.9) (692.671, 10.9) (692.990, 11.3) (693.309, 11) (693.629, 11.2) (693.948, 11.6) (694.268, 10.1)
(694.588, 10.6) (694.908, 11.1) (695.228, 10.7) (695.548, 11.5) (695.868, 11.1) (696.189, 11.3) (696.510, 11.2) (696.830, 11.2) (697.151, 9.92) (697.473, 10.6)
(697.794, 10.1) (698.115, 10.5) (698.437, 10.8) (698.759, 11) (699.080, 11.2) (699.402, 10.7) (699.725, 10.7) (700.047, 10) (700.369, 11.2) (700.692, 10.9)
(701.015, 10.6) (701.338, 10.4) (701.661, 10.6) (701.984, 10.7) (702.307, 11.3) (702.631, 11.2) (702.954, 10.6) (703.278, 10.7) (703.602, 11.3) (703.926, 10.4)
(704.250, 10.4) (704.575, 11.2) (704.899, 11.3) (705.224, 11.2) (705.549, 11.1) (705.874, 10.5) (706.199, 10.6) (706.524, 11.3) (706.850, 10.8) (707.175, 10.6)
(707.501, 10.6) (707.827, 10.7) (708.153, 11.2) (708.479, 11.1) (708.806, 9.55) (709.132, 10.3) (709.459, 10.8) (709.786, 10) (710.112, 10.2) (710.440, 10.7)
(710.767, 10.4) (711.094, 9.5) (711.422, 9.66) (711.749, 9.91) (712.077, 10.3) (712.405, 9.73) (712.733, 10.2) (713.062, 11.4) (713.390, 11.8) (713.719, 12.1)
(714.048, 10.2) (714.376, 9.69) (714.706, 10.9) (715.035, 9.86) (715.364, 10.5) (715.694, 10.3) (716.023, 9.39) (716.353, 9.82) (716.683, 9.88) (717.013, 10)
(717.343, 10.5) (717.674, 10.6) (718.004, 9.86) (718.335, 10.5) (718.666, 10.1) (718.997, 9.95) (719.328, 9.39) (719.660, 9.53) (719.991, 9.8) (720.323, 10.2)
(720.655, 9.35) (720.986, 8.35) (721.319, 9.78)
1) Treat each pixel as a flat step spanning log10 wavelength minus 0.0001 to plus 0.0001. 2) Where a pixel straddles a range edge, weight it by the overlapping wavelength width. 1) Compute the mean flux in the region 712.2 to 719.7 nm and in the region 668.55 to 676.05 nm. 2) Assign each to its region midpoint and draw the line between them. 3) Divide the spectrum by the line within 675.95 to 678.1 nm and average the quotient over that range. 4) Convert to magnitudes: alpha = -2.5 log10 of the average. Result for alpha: 0.13 mag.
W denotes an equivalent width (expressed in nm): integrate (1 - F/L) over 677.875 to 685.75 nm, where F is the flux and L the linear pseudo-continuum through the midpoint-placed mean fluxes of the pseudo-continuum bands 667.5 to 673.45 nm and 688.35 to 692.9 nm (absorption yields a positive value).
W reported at 0.85 nm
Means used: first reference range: 14.1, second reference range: 11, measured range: 11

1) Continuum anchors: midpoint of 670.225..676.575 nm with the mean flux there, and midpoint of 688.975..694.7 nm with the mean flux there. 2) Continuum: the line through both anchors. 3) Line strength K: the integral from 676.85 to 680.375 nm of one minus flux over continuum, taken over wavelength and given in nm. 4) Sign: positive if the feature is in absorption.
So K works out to 0.47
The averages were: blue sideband 13.7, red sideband 11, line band 11.2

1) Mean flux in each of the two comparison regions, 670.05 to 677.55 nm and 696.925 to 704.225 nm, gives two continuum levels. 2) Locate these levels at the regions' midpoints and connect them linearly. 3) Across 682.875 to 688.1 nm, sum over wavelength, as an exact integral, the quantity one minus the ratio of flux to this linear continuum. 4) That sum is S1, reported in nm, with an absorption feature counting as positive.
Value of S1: 0.50 nm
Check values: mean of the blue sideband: 13.3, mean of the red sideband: 10.7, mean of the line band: 11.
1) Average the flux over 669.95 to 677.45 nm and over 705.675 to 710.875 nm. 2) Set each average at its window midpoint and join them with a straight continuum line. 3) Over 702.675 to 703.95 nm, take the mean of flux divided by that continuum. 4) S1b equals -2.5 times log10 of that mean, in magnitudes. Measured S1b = 0.02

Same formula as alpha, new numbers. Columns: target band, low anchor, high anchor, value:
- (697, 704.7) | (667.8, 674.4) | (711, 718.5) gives 0.07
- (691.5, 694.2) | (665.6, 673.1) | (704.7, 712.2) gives 0.04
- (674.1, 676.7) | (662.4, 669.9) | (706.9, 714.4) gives 0.01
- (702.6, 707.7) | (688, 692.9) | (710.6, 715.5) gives -0.02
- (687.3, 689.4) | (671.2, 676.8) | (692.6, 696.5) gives 0.09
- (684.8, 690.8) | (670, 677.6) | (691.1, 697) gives 0.07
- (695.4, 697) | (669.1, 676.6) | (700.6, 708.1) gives 0.02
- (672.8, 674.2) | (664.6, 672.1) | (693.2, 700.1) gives -0.25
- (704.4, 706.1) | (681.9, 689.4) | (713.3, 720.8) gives -0.06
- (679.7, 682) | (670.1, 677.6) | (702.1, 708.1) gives 0.16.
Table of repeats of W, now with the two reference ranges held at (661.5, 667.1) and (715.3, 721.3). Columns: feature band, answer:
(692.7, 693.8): -0.06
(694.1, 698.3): -0.13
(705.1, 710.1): -0.26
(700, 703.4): -0.15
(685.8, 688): -0.09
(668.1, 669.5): -0.04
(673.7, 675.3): 0.03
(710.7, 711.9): 0.03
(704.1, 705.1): -0.07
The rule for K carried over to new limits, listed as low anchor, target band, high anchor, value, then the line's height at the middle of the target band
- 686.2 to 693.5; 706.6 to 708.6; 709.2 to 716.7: -0.07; 10.5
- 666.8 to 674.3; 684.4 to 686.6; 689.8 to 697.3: 0.16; 11.9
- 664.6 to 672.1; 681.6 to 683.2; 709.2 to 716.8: 0.15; 11.9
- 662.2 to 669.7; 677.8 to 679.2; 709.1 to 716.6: -0.02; 11.1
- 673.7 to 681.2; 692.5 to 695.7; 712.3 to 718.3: -0.05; 10.8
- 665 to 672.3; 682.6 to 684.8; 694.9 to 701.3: 0.13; 11.7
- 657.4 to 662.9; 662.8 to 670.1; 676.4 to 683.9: 0.64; 12.5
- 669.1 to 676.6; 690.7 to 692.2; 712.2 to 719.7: 0.10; 12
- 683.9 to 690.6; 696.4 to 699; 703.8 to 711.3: 0.04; 10.8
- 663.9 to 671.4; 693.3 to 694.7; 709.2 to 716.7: -0.01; 10.8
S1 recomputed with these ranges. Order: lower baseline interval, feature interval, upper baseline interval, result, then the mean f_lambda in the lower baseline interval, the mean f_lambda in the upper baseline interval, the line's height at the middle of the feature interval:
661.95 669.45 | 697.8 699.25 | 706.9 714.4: -0.01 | 11.4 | 10.5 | 10.7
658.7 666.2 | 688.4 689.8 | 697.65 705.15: 0.01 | 11.4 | 10.8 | 11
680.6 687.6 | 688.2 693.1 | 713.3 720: -0.08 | 11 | 10.2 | 10.9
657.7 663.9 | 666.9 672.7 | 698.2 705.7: -0.26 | 12.9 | 10.8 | 12.5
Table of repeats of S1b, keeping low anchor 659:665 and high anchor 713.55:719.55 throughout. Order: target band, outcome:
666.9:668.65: -0.025 mag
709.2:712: 0.018 mag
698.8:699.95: -0.026 mag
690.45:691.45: -0.045 mag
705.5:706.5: -0.035 mag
